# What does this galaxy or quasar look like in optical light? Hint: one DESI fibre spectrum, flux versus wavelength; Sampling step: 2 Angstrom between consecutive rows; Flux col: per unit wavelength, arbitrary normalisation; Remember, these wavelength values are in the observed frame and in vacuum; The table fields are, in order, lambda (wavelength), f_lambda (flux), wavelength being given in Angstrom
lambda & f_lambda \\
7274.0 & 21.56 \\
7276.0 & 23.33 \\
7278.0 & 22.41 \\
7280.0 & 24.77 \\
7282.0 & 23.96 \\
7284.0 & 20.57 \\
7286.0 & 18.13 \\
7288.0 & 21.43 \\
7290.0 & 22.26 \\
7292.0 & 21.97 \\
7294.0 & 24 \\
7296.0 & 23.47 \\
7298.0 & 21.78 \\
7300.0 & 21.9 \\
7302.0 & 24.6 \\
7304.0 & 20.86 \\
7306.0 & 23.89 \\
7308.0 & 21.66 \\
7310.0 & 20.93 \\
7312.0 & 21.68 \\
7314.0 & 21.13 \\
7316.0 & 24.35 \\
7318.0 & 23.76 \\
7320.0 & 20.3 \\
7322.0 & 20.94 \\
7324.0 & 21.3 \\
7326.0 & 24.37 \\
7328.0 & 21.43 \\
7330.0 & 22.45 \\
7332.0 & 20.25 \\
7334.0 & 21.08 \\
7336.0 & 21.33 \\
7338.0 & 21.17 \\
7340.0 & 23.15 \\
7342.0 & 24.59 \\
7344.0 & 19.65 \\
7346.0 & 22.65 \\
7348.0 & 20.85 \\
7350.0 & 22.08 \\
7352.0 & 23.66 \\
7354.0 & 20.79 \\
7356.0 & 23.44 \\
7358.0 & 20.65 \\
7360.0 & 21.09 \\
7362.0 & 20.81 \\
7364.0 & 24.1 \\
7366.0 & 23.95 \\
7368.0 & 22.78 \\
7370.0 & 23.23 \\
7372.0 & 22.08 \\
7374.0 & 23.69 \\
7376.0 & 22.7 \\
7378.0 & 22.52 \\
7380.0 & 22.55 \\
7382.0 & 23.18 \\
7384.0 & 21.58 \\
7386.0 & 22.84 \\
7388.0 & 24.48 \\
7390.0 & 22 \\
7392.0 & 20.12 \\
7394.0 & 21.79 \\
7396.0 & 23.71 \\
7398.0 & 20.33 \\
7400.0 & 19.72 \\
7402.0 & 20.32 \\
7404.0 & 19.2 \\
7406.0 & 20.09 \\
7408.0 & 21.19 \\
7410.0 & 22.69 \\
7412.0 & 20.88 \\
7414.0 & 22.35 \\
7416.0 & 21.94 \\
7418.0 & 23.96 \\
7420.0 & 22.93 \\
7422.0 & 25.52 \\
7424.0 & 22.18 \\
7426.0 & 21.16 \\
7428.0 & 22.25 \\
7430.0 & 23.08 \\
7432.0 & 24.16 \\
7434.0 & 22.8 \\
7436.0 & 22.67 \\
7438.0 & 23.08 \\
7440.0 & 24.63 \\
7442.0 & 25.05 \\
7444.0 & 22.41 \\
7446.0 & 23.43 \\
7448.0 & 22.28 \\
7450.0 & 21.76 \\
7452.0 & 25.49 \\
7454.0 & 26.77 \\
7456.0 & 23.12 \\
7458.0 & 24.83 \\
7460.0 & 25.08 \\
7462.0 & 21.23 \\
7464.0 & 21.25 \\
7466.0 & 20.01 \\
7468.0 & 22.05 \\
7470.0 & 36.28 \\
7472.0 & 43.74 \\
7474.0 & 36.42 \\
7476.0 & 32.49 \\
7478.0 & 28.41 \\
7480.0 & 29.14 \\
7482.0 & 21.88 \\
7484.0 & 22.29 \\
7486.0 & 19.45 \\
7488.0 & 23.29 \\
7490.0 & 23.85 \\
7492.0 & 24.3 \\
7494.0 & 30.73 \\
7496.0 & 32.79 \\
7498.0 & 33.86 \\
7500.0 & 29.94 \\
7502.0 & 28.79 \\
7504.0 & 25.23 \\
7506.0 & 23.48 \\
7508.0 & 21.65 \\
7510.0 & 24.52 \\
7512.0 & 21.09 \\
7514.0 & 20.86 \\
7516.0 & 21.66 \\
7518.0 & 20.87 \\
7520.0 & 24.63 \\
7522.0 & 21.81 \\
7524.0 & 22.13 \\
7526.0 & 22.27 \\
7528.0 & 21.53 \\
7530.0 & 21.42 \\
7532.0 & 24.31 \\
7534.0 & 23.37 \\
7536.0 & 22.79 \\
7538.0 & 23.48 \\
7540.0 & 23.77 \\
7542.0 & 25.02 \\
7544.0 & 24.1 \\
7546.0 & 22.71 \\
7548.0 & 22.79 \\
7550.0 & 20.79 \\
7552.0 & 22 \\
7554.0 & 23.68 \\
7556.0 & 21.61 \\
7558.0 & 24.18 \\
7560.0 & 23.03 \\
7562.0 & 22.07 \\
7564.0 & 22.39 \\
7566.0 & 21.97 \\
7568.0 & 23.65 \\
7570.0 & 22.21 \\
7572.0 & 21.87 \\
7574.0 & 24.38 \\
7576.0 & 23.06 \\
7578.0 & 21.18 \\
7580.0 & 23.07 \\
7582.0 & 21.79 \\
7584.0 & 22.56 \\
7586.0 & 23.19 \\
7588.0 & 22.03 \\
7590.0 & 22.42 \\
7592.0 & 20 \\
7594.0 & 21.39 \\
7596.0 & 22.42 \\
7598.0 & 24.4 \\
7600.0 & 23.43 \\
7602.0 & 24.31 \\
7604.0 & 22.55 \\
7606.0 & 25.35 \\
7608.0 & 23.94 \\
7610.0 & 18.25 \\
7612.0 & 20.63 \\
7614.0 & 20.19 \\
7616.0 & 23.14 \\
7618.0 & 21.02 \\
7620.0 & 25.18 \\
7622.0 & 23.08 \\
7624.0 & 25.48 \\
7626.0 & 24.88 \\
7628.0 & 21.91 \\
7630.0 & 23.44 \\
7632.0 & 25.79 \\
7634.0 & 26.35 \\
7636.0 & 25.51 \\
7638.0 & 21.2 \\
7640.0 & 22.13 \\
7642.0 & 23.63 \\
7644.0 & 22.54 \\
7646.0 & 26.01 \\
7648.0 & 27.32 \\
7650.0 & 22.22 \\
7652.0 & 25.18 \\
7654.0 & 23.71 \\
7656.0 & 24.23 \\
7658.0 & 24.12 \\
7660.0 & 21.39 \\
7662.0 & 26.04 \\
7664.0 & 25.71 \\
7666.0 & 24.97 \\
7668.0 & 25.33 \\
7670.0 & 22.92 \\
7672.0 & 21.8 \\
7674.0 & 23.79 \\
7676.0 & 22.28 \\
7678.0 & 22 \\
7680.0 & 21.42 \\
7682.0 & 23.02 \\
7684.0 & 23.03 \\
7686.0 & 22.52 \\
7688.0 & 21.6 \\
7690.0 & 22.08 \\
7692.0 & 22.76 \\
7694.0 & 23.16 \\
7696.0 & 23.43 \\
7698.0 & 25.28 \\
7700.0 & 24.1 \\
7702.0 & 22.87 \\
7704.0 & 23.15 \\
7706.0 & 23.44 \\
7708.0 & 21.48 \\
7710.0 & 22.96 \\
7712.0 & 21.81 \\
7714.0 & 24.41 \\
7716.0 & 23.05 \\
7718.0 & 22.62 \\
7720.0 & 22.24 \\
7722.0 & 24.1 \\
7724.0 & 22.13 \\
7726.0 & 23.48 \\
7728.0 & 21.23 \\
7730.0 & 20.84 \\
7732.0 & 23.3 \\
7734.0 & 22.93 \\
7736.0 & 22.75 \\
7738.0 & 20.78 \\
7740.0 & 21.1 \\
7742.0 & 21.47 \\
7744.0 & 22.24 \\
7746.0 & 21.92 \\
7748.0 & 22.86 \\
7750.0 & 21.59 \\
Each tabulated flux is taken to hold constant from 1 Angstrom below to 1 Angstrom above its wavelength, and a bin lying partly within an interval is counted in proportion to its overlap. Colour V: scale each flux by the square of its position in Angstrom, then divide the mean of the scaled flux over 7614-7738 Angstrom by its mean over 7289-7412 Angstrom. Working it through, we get 1.15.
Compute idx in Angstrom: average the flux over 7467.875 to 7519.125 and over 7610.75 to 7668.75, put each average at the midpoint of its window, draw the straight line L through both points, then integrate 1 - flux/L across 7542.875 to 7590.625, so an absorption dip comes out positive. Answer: 5.2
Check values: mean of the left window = 27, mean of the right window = 23.8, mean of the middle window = 22.6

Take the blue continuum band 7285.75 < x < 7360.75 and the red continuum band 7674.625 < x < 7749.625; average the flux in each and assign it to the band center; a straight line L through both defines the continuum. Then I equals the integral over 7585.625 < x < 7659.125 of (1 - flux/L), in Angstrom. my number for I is -2.8 Angstrom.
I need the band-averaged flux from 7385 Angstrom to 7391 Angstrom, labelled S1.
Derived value 23.1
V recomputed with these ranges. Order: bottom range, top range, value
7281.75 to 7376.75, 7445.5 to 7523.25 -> 1.21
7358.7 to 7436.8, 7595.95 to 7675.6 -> 1.13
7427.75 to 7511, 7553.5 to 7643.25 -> 0.92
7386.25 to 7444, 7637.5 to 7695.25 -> 1.12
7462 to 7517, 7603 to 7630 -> 0.89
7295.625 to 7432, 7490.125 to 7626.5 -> 1.11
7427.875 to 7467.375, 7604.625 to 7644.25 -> 1.04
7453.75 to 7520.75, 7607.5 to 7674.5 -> 0.94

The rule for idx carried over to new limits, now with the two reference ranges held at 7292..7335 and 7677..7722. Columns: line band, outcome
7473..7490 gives -3.04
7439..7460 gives -1.50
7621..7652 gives -1.88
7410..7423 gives -0.31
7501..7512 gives -0.92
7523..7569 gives -0.47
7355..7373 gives -0.14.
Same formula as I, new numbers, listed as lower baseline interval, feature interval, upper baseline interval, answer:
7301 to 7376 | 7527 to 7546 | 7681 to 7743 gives -0.70 Angstrom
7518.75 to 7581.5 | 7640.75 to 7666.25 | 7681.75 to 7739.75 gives -1.77 Angstrom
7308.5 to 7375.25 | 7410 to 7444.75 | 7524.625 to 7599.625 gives -1.04 Angstrom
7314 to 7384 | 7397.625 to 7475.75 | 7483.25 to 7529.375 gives -1.51 Angstrom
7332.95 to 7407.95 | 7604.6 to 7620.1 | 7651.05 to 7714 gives 0.64 Angstrom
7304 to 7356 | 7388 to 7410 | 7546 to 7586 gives 1.05 Angstrom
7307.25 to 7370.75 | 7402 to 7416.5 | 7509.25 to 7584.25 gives 0.75 Angstrom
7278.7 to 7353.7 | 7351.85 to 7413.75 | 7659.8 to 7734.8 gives 0.78 Angstrom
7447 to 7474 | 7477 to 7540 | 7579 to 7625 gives 1.38 Angstrom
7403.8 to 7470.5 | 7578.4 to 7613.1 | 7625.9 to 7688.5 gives 1.63 Angstrom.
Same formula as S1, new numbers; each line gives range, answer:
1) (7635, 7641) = 22.9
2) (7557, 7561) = 23.6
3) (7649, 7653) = 23.7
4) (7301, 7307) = 23.1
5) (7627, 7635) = 24.4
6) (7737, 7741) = 20.9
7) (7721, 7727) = 23.2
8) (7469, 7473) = 40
